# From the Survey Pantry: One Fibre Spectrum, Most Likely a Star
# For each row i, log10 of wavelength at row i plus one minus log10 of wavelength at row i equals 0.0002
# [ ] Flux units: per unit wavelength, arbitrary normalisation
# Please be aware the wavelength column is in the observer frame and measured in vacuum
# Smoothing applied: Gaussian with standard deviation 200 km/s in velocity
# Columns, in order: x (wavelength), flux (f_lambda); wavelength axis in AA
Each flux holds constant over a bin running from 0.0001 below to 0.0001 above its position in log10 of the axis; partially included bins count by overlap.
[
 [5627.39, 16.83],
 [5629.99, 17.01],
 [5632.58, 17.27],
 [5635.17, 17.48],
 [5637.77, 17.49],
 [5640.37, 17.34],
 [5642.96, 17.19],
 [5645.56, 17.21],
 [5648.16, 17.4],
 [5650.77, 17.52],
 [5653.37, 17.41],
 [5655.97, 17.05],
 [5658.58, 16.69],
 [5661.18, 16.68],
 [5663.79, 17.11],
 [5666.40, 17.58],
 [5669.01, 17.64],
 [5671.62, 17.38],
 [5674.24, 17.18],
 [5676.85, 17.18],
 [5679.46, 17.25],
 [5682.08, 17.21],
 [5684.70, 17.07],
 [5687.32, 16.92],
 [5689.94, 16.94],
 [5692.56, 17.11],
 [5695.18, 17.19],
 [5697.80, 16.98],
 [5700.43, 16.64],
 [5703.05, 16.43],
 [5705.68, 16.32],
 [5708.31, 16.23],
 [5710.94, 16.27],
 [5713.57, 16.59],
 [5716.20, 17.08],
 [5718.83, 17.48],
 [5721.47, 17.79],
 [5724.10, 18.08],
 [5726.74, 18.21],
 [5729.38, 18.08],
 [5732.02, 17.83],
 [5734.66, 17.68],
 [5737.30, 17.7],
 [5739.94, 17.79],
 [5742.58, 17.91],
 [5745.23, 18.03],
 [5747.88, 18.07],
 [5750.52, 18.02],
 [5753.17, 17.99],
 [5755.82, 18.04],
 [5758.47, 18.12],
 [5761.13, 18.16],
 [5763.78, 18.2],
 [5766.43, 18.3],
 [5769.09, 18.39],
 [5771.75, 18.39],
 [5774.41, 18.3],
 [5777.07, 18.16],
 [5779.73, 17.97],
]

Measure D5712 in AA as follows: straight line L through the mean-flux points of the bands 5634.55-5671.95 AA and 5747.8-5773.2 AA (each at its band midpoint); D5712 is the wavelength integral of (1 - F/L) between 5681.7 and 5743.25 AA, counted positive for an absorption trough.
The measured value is 1.9 AA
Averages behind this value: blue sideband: 17.3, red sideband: 18.2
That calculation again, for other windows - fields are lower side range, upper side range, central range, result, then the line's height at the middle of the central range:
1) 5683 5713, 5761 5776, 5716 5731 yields -0.5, 17.3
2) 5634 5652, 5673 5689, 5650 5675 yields 0.0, 17.2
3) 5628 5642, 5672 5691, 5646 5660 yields 0.0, 17.2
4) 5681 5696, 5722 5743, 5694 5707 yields 0.4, 17.3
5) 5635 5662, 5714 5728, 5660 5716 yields 1.6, 17.5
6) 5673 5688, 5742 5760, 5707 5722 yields 0.6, 17.6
